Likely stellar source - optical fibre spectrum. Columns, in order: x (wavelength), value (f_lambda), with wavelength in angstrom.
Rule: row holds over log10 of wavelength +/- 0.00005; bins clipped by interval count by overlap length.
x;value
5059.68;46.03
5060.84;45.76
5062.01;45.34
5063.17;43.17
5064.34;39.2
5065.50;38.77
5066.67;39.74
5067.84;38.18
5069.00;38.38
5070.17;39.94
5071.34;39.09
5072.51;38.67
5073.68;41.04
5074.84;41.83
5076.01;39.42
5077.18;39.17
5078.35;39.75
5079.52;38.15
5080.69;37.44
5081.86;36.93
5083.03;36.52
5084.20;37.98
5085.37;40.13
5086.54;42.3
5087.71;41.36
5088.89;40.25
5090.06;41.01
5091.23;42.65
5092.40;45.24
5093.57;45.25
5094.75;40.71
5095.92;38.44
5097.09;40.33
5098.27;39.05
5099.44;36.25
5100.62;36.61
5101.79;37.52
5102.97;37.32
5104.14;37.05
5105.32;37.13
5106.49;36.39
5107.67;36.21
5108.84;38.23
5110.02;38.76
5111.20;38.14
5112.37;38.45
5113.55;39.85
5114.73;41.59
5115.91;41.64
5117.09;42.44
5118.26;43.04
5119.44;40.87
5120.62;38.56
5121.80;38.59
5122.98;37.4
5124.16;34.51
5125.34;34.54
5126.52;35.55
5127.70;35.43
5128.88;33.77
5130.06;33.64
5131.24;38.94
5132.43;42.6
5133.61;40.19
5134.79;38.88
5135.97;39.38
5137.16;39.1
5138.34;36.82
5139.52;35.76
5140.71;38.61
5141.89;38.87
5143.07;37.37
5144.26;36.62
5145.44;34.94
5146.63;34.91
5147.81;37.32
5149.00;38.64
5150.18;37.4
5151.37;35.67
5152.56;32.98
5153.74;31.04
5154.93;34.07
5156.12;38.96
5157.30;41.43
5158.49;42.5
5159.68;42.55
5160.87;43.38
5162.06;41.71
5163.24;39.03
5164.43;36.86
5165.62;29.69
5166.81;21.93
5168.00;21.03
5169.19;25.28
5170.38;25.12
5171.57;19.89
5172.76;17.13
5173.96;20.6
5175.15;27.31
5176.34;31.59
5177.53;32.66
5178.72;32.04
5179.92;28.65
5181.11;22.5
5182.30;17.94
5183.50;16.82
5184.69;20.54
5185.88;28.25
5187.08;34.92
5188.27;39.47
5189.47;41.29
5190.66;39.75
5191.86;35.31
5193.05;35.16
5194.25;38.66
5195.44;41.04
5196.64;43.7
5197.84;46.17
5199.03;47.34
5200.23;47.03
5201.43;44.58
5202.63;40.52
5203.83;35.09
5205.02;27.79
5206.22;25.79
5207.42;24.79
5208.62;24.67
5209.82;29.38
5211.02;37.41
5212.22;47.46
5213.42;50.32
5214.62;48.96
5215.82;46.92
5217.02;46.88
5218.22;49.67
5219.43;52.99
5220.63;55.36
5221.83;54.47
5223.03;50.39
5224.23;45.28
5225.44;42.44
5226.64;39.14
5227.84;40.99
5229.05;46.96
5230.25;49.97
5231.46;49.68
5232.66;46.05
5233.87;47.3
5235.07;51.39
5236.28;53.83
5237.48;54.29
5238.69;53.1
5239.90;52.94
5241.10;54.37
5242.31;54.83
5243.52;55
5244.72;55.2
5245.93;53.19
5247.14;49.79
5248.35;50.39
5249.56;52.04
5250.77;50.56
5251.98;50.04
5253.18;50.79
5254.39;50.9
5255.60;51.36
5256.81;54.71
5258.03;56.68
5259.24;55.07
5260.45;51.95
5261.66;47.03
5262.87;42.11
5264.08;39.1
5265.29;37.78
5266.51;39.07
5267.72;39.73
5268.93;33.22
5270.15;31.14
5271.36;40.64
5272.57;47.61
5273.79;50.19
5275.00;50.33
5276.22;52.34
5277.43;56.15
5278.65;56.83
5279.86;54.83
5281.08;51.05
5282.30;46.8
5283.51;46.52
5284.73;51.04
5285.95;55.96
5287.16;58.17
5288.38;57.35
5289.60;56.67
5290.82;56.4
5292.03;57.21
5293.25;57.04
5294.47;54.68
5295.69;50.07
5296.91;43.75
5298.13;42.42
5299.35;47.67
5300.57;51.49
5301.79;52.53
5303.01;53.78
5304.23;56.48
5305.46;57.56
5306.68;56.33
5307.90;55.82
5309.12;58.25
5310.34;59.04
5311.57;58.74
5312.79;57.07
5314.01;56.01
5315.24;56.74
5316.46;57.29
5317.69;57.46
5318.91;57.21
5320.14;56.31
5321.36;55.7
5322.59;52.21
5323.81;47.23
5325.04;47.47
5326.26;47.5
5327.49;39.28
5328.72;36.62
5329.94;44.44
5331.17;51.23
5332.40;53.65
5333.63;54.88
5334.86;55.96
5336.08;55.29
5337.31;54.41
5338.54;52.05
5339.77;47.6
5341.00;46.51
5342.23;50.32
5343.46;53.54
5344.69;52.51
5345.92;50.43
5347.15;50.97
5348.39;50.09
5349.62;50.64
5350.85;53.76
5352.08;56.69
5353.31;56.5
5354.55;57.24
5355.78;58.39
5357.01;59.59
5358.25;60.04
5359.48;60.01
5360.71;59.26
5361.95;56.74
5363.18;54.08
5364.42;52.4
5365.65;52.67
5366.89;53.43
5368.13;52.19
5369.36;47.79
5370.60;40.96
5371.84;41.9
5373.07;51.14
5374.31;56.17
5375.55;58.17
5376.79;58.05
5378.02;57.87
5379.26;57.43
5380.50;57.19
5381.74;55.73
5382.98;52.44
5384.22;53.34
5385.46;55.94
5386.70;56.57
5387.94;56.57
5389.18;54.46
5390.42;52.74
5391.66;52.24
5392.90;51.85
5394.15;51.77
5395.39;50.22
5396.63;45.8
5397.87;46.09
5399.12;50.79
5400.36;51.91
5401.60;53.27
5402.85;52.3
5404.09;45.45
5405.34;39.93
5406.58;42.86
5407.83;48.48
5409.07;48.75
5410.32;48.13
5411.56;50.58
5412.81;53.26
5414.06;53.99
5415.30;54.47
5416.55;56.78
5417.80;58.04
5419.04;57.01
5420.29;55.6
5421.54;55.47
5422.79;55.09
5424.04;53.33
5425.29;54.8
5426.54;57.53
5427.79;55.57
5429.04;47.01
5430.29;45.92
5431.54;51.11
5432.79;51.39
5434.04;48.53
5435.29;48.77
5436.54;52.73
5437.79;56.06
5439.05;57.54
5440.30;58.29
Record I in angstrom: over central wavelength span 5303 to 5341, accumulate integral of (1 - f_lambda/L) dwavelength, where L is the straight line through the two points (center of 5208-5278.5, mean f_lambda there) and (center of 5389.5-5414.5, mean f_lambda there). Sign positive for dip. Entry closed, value -3.4 angstrom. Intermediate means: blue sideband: 47.8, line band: 53.1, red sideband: 49.5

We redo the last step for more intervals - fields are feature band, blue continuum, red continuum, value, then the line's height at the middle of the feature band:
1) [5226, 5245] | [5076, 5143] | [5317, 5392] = -1.70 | 46.1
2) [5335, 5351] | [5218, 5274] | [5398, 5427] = -0.30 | 50.5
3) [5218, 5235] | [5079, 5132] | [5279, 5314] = 0.10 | 48.3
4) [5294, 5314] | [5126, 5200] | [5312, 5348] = -1.85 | 49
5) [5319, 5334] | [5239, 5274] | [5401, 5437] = 0.18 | 49.7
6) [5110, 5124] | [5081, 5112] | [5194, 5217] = -0.22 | 39.2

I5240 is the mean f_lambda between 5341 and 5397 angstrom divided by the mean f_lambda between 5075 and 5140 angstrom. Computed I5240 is 1.38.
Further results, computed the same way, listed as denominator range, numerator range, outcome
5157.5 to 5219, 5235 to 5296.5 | 1.46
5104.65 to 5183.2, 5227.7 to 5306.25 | 1.44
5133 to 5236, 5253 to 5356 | 1.37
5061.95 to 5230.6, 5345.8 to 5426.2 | 1.41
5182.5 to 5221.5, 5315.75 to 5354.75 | 1.33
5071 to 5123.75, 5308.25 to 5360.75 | 1.35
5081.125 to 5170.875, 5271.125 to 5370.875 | 1.41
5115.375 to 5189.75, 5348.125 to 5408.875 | 1.55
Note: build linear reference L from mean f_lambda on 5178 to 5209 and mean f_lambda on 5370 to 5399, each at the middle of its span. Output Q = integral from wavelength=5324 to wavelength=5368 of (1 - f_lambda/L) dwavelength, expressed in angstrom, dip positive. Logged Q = -3.0 angstrom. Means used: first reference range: 33.9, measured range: 52.4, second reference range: 52.8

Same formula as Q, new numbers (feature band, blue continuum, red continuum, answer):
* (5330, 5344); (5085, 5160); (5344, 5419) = -0.45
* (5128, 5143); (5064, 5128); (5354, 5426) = 1.10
